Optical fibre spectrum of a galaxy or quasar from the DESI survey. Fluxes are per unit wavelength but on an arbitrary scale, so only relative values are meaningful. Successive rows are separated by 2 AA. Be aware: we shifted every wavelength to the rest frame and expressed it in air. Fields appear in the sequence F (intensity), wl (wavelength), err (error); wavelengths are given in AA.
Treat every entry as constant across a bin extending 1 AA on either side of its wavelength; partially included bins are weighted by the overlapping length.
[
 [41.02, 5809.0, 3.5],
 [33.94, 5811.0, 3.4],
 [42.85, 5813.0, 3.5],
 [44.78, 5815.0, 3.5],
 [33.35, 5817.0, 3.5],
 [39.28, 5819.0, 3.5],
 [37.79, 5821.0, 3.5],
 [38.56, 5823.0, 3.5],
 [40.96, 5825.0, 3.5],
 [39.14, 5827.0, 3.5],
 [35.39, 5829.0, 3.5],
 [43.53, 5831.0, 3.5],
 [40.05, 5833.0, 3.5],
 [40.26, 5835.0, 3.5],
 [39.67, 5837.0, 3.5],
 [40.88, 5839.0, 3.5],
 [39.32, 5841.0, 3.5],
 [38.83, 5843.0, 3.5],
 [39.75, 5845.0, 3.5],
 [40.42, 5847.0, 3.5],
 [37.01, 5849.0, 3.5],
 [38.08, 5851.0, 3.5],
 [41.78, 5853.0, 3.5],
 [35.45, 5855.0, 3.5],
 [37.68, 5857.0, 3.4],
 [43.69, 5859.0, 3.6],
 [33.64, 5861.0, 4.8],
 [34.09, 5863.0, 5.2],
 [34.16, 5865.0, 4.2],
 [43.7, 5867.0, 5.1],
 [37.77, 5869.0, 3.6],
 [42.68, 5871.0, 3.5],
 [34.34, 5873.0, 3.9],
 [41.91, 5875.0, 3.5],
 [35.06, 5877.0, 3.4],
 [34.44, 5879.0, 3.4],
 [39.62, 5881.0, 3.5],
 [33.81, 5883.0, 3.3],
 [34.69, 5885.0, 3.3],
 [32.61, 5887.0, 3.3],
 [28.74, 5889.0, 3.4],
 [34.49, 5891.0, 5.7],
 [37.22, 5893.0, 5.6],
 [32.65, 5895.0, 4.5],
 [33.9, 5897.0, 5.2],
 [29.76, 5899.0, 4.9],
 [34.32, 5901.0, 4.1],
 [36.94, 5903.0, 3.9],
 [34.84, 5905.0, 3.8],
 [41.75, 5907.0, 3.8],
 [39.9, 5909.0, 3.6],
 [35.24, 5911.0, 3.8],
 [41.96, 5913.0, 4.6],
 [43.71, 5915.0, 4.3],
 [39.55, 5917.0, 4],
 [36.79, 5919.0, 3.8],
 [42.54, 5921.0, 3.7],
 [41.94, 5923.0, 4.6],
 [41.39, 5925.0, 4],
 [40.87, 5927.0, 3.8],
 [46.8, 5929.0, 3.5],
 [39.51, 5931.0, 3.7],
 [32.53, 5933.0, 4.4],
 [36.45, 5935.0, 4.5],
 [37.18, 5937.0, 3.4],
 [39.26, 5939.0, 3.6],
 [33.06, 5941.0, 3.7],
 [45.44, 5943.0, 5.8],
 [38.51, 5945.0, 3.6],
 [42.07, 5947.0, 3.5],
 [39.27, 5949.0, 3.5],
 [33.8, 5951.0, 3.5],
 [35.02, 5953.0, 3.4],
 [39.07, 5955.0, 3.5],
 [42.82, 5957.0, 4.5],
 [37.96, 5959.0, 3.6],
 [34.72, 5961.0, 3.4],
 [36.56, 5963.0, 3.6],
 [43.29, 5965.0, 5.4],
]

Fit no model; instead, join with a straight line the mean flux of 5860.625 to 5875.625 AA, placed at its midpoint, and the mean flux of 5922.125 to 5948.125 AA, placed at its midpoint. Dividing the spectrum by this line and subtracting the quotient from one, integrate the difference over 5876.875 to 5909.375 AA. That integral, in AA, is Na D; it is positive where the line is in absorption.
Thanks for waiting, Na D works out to 3.1 AA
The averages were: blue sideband 37.9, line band 34.9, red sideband 39.6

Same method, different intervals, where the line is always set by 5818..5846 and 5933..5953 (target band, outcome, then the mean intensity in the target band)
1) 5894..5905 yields 1.40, 33.6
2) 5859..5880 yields 0.80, 37.5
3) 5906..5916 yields -0.56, 40.5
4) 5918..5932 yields -1.20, 41.4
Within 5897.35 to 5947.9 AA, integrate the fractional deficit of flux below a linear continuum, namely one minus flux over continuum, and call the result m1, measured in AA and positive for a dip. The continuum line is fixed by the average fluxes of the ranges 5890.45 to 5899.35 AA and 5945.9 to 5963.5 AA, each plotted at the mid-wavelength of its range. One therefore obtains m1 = -4.3 AA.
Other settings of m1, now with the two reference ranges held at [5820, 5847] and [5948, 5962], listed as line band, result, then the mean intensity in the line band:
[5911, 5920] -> -0.4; 39.9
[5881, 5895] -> 1.7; 34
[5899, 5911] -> 0.5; 36.7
